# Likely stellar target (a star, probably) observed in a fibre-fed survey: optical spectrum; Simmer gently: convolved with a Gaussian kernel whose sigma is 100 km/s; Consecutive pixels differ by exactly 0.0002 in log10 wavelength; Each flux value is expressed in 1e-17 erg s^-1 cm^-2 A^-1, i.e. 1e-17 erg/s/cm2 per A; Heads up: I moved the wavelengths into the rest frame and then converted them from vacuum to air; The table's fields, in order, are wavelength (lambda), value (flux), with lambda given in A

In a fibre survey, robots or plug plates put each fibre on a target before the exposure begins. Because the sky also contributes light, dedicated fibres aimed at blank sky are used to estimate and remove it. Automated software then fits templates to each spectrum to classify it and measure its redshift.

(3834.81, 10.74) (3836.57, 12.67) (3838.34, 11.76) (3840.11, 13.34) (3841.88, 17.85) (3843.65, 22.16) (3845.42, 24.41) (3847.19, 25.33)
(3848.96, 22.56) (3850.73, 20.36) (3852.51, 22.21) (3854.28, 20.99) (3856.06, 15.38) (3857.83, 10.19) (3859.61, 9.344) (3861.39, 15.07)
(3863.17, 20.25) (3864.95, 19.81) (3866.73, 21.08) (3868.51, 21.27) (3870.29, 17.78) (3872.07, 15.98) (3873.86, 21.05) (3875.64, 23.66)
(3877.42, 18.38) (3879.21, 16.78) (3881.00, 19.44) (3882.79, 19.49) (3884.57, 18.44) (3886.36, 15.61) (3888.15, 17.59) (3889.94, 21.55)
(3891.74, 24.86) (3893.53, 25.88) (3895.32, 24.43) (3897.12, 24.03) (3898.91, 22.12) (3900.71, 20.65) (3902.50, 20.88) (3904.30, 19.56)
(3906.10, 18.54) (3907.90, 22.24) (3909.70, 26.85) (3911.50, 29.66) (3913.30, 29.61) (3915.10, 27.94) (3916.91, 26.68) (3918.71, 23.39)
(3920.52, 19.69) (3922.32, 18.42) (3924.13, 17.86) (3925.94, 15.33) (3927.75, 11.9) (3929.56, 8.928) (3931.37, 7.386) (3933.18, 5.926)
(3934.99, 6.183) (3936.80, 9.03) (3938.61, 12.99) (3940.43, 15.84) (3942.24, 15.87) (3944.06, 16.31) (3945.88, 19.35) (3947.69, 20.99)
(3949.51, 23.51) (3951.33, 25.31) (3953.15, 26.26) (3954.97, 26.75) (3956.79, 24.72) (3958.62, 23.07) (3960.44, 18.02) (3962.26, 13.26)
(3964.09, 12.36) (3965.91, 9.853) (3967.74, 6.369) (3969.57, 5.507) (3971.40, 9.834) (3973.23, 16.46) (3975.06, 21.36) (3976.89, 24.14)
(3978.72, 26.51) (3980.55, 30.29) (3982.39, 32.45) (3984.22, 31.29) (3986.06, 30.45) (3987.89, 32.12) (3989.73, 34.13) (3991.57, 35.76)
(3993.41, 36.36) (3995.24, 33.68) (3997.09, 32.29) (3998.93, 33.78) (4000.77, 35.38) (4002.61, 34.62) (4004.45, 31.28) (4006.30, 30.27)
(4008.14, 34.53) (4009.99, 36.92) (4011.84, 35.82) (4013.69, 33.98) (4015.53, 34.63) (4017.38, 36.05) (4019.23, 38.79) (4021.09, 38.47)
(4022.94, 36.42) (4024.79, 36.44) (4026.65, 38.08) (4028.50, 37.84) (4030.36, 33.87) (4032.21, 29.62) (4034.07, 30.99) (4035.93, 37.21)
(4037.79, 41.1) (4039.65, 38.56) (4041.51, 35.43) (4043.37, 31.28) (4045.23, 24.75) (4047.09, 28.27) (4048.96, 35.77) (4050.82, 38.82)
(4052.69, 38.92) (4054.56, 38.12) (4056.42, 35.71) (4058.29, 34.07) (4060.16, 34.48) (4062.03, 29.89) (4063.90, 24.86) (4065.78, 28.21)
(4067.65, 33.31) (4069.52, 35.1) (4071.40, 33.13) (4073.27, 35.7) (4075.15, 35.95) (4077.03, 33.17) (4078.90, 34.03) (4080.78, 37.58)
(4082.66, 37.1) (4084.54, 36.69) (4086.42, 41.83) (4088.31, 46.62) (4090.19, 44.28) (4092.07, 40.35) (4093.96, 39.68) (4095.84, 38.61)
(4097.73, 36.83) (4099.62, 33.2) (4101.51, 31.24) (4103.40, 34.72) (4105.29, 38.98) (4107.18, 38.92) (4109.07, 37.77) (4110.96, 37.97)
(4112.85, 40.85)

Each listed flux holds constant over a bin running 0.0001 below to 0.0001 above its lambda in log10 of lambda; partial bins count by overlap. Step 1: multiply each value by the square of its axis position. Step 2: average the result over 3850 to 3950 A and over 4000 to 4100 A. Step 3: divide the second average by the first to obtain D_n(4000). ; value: 2.0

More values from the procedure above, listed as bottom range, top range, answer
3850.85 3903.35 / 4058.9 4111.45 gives 2.05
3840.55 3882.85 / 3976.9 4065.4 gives 1.92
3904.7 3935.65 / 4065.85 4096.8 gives 2.17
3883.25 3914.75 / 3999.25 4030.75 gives 1.67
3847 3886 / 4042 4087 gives 2.01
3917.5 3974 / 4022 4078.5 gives 2.28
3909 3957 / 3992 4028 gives 1.94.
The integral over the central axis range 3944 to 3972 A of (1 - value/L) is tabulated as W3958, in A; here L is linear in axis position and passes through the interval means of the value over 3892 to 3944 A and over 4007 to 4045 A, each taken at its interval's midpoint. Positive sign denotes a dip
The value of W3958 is 7.9 A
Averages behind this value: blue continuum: 18.9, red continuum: 35.6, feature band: 17.7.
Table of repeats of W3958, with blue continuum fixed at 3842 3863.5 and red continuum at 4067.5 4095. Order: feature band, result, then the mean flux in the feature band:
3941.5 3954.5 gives 2.66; 21.3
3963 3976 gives 7.67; 11.7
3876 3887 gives 1.52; 18.4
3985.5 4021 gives -3.45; 34.4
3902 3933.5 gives 5.73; 19.7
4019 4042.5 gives -1.88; 36.3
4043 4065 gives 1.61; 32.9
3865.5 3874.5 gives 0.42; 19.4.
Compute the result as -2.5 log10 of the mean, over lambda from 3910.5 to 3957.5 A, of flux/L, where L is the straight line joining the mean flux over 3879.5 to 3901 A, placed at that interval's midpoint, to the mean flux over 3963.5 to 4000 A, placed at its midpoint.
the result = 0.22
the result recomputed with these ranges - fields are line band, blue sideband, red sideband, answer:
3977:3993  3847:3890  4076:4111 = -0.10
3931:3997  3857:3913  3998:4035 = 0.38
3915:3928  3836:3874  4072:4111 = 0.18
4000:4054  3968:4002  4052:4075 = -0.14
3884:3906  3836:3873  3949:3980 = -0.16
